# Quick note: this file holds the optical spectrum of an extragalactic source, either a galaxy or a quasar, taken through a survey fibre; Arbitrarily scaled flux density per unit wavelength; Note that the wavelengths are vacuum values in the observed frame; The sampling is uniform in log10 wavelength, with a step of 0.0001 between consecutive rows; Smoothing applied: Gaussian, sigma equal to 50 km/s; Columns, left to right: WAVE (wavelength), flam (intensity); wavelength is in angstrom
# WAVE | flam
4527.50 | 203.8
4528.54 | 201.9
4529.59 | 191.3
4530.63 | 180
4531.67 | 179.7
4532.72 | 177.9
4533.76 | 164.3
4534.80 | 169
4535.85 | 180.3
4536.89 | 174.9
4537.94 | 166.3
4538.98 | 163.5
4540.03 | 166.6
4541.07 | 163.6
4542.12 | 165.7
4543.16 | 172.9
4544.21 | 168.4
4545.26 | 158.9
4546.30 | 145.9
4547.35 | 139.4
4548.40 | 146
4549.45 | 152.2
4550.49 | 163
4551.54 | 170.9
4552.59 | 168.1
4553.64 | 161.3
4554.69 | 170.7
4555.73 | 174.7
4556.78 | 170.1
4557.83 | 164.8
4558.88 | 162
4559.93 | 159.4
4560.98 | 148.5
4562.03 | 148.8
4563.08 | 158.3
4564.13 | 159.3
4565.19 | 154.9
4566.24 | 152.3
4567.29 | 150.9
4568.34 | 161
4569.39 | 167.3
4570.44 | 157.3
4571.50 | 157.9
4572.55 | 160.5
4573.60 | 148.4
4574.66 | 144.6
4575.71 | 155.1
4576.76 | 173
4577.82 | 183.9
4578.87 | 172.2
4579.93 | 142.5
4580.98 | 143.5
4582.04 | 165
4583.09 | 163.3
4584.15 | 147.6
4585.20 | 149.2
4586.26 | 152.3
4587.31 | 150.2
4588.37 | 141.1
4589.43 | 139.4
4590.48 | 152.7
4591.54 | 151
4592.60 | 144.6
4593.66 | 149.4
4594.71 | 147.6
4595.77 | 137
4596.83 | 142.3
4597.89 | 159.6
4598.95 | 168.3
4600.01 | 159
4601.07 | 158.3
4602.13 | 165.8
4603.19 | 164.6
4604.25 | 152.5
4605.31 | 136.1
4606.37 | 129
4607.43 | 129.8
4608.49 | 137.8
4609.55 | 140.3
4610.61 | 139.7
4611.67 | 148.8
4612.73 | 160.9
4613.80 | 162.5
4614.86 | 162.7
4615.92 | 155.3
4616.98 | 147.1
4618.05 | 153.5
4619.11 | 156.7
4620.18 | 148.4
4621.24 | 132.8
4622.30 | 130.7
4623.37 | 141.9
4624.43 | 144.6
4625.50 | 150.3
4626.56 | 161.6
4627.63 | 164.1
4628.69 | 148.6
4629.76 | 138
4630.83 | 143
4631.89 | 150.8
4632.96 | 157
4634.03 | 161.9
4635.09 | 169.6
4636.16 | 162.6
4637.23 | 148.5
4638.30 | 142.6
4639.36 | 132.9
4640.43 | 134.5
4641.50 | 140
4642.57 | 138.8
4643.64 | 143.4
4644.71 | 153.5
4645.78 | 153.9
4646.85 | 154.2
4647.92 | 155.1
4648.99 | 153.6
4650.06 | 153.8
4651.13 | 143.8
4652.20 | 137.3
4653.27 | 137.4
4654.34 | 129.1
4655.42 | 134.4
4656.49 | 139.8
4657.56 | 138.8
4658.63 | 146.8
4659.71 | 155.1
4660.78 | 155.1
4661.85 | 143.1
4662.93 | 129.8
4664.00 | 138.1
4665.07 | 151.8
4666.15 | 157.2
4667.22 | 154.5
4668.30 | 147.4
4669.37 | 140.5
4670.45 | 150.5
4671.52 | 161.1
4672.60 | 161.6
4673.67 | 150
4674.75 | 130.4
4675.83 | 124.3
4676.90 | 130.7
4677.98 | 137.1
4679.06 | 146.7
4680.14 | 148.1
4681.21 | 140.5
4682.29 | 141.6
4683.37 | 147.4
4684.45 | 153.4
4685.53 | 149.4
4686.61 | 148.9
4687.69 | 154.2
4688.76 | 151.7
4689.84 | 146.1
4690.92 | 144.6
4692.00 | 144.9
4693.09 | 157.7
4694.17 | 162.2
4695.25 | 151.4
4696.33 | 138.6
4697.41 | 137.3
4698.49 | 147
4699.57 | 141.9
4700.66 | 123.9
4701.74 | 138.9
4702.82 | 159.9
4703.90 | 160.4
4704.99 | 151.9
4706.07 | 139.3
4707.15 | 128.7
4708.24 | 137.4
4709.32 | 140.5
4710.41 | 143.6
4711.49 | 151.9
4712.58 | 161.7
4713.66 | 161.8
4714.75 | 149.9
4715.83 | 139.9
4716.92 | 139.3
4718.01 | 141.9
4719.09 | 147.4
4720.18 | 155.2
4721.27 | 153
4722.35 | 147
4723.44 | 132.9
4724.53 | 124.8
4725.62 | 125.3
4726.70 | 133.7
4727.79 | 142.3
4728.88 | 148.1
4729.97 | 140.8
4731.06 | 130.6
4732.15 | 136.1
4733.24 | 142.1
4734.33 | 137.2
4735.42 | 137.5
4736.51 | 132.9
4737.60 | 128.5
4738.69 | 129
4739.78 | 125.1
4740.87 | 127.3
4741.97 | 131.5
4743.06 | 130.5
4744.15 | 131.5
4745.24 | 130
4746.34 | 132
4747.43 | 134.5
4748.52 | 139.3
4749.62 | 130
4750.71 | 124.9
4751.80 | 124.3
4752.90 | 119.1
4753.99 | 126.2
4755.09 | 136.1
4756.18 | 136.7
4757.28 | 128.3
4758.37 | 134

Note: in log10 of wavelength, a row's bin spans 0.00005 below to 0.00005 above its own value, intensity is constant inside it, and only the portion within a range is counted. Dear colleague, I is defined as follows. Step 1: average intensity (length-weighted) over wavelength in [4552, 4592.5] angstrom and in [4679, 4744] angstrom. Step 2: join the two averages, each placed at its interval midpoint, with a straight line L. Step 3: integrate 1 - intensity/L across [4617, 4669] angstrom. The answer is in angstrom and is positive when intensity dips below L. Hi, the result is 0.96 angstrom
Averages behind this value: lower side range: 157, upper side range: 143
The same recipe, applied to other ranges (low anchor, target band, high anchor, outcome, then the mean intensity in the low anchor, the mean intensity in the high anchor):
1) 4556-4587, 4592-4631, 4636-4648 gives 0.5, 158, 146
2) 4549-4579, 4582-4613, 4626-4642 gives 1.4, 161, 150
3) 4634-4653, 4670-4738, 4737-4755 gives -3.4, 148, 129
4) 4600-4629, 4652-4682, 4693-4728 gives 0.6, 149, 144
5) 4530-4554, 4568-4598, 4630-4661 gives 0.8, 165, 147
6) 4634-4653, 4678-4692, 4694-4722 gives 0.0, 148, 146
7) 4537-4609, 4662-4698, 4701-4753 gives -0.6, 156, 139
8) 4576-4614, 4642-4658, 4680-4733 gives 0.4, 152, 145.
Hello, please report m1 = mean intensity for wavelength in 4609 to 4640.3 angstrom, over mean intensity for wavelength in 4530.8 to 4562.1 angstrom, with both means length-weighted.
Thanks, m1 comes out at 0.91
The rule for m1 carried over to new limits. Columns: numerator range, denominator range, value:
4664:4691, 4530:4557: 0.88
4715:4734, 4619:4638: 0.93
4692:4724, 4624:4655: 0.99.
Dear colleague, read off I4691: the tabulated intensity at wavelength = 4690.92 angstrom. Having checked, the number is 144.6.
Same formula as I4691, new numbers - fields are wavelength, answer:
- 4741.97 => 131.5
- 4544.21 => 168.4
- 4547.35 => 139.4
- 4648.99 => 153.6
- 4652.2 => 137.3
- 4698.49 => 147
